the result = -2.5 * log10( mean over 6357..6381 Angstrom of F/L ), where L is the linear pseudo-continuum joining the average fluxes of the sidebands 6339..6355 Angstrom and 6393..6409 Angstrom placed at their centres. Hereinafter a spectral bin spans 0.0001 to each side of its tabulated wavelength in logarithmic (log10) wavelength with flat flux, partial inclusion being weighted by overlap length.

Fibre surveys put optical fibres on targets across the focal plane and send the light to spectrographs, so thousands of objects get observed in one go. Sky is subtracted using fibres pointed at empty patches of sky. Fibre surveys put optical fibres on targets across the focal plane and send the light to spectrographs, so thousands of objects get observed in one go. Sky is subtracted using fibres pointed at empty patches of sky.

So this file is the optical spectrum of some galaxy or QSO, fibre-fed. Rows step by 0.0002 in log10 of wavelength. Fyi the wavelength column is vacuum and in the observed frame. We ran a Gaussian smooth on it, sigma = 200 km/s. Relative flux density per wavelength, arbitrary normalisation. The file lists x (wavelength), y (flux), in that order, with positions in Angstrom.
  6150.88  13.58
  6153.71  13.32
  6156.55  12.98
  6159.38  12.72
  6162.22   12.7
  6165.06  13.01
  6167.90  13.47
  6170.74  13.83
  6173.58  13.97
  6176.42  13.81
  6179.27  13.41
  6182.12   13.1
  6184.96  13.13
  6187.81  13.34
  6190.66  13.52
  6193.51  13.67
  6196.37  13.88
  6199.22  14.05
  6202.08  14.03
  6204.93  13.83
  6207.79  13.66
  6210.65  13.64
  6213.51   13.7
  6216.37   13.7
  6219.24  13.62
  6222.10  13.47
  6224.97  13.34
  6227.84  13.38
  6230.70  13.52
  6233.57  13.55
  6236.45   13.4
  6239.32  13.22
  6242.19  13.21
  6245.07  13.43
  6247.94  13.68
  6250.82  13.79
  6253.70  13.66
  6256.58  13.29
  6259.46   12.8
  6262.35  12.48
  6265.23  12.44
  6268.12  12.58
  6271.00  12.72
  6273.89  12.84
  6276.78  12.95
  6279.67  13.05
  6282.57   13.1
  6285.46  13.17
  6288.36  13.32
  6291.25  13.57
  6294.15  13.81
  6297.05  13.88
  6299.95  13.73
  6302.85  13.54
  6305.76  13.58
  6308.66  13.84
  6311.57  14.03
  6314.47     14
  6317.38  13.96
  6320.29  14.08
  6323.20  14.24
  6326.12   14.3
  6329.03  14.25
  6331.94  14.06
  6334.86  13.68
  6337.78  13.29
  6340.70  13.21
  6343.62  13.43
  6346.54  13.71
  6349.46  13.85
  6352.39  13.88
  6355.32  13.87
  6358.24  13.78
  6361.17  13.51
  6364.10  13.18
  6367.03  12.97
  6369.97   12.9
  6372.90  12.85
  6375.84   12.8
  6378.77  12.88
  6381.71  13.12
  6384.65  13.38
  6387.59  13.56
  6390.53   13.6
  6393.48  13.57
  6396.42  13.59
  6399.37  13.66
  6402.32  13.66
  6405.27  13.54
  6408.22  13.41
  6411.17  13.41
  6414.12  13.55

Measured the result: 0.041 mag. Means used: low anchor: 13.6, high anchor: 13.6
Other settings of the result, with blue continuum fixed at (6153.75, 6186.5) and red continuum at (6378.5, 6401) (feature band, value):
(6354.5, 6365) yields -0.014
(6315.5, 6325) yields -0.054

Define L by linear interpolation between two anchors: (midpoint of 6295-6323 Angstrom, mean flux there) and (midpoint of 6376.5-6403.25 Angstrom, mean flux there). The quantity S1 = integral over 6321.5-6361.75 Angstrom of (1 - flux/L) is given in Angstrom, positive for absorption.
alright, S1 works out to -0.32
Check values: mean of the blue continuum 13.9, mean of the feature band 13.8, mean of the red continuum 13.4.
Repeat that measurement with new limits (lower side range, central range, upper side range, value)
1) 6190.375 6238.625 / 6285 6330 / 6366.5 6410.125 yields -1.3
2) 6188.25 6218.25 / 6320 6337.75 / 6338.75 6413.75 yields -0.7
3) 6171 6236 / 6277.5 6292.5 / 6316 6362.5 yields 0.6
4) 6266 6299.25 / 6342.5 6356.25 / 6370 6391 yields -0.6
